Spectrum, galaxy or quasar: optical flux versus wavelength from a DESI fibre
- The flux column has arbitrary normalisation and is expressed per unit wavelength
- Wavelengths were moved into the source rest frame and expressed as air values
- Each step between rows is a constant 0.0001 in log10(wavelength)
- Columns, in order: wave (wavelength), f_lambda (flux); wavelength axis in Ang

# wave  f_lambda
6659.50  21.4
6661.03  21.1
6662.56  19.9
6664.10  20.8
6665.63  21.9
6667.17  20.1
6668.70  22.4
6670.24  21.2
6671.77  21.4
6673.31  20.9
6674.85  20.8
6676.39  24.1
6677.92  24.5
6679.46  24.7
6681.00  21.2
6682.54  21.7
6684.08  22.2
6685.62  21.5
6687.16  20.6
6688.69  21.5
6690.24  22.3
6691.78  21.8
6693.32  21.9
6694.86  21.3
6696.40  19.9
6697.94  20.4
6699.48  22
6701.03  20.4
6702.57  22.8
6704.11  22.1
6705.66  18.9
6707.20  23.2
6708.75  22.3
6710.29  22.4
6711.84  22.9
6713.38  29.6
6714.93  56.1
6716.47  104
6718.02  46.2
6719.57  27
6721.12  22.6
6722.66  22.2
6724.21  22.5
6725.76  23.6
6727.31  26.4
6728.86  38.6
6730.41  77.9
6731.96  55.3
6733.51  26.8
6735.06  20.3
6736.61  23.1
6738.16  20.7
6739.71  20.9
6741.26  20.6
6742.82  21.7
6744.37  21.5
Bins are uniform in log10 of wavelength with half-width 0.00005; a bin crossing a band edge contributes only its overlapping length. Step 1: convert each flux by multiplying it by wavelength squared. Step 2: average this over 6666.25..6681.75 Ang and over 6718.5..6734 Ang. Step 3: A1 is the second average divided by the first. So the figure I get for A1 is 1.59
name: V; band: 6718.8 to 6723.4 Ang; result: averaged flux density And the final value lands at 24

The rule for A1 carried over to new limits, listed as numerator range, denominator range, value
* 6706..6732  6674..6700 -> 1.71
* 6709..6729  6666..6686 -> 1.62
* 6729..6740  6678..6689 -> 1.65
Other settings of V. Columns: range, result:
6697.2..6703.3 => 21.4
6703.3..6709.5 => 21.6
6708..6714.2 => 24.5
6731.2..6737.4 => 31.3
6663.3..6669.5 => 21.3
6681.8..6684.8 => 21.9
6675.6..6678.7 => 24.3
